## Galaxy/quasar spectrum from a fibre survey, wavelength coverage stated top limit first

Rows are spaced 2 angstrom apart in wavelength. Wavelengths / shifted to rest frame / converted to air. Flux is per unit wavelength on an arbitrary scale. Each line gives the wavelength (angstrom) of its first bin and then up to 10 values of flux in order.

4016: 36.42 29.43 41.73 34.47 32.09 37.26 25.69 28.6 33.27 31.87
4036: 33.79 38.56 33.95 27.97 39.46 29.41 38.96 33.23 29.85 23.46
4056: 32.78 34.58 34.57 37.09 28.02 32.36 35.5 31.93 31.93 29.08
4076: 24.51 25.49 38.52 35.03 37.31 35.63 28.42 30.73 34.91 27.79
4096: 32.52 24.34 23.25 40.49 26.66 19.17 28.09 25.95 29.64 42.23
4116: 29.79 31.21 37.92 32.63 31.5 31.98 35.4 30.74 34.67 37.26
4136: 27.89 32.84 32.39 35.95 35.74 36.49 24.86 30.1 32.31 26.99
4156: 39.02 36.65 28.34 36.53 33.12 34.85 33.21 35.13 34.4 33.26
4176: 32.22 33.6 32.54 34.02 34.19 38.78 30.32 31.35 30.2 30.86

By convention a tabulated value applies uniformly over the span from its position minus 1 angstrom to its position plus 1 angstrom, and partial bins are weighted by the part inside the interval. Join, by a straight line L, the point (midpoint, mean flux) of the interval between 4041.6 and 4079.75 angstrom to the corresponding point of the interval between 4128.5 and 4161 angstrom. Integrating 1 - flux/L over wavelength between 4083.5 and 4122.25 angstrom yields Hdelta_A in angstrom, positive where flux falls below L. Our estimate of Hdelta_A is 1.70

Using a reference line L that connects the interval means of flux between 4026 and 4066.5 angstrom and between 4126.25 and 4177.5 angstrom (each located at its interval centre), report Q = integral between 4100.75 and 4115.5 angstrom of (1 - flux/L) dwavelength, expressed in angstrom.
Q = 1.22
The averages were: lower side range 32.5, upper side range 33.2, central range 30.2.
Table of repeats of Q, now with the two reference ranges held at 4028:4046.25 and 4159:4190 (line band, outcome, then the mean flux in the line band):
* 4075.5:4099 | 1.2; 31.4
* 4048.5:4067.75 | 0.4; 32.1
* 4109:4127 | 0.4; 32.5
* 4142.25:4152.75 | 0.4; 32.2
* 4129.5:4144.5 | -0.1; 33.4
